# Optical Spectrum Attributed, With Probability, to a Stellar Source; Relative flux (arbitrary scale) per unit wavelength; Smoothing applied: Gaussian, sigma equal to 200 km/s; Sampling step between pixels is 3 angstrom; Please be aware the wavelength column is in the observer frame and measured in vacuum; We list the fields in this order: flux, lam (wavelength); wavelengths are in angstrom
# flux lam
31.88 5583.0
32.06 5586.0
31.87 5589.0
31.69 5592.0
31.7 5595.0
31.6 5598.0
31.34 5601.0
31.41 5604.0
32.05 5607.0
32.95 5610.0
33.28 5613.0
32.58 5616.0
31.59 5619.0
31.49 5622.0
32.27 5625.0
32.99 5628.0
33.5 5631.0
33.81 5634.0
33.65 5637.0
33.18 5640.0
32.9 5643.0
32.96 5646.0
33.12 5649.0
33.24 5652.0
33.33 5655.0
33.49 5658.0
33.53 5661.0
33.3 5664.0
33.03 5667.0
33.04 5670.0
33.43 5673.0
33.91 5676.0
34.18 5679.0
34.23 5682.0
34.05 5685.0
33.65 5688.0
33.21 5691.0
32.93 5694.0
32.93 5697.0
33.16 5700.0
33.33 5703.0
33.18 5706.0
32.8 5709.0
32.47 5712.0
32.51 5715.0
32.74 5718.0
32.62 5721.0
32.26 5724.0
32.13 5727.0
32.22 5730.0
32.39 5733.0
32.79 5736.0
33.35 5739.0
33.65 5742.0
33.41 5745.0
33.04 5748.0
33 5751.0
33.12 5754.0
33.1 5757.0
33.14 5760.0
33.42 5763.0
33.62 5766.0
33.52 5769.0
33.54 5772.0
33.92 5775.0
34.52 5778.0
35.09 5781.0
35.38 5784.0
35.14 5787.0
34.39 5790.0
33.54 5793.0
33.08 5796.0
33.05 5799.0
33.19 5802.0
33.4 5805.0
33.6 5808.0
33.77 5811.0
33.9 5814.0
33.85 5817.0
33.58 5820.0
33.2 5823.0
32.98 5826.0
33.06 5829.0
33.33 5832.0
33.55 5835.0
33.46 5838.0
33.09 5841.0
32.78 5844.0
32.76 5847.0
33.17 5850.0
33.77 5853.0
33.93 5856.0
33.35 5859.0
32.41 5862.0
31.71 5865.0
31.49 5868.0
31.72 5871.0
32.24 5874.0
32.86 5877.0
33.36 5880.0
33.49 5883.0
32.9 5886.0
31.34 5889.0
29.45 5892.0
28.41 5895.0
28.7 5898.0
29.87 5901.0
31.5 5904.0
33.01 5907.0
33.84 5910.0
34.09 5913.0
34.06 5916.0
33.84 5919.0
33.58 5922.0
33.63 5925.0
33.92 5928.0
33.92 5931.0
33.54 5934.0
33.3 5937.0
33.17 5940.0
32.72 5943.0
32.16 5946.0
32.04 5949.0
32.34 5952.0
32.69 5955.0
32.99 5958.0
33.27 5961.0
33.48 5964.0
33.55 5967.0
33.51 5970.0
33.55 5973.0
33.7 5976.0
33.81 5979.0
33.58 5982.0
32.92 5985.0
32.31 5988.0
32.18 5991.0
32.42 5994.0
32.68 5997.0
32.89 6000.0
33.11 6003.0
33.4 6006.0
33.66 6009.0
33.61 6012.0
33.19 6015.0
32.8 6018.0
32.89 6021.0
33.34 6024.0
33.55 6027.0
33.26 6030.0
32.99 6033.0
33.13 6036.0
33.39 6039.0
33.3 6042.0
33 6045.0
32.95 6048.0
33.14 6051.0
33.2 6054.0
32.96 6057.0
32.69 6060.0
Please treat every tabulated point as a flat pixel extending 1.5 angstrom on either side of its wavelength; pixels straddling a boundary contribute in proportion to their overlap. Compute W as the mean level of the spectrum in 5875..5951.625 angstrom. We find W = 32.5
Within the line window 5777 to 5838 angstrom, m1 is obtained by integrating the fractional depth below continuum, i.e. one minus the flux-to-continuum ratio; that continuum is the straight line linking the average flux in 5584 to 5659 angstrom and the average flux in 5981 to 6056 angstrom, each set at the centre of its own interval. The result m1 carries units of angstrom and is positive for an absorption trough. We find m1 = -1.8 angstrom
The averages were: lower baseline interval 32.6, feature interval 33.8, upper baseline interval 33.1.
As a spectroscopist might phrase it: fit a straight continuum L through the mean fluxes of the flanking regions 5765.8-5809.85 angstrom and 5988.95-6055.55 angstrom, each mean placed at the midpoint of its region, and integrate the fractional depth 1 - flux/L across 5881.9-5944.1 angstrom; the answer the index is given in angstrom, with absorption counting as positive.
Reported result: 1.9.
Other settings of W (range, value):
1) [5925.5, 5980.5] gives 33.2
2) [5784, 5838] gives 33.6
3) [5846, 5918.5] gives 32.2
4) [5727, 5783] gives 33.4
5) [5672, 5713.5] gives 33.4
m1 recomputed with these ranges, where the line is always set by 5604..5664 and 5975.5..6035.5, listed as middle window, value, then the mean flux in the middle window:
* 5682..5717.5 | -0.2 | 33.1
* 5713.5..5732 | 0.3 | 32.4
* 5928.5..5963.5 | 0.1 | 33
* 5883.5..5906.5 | 1.7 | 30.6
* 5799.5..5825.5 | -0.4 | 33.5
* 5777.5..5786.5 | -0.6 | 35.1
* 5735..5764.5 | -0.2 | 33.2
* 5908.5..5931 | -0.5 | 33.9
